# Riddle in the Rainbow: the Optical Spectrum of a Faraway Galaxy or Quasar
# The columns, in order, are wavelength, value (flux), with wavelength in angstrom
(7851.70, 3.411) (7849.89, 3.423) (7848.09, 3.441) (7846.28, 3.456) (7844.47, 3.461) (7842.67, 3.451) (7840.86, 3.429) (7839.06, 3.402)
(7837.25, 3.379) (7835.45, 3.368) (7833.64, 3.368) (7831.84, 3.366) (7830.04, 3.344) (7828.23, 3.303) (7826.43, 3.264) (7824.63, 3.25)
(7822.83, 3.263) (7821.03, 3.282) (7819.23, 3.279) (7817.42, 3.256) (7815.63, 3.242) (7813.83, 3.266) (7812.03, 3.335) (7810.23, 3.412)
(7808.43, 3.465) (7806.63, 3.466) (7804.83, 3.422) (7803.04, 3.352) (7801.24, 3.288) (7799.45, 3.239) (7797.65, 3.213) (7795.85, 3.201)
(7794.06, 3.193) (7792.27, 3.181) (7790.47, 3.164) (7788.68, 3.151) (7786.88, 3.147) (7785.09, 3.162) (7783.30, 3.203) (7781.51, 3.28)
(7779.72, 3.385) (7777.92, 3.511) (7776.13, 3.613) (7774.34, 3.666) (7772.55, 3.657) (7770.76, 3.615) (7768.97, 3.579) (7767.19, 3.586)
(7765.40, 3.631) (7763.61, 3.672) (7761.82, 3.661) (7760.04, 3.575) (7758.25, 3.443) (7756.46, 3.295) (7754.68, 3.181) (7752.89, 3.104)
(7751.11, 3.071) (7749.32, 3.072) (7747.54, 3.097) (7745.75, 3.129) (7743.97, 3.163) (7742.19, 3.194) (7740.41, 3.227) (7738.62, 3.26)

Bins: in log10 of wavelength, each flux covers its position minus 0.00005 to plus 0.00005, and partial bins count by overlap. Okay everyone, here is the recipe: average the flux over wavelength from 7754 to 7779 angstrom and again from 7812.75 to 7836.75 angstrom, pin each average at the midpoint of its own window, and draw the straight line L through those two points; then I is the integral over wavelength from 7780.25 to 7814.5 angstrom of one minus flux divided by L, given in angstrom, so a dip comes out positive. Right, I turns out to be 1.4 angstrom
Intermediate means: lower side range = 3.55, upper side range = 3.3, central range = 3.27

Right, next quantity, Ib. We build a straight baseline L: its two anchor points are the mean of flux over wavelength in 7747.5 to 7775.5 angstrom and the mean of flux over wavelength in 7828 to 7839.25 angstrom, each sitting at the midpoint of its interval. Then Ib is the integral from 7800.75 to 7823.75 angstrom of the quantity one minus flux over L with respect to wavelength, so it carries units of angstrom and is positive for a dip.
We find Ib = 0.4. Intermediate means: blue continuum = 3.44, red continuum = 3.36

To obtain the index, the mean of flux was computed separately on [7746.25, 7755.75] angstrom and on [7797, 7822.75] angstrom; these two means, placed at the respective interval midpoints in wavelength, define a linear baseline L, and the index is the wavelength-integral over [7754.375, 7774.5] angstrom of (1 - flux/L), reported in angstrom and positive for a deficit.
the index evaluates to -2.5 angstrom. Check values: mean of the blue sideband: 3.11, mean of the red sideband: 3.32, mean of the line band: 3.55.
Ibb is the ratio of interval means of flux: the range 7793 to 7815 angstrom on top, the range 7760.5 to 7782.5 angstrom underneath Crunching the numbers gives 0.93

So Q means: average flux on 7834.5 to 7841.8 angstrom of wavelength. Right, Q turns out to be 3.39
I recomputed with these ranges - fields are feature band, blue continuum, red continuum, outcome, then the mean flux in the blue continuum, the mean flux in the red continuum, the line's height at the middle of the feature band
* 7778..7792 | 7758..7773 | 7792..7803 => 0.6 angstrom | 3.61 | 3.23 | 3.38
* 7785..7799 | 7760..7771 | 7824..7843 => 1.3 angstrom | 3.62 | 3.36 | 3.52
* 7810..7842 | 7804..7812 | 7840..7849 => 1.1 angstrom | 3.43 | 3.45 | 3.44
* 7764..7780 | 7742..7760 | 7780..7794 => -2.0 angstrom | 3.19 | 3.19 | 3.19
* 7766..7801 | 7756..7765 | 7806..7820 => 1.0 angstrom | 3.54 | 3.34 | 3.45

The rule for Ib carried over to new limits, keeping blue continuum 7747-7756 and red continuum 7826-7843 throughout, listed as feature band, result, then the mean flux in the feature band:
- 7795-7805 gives -0.04 angstrom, 3.28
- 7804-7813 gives -0.36 angstrom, 3.42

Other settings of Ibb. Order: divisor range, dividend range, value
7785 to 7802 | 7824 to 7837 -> 1.04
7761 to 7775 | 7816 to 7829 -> 0.90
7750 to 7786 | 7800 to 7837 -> 0.97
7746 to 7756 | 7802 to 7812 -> 1.10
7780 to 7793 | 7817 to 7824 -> 1.02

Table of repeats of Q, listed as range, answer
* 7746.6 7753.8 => 3.08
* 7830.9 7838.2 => 3.37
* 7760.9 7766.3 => 3.65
